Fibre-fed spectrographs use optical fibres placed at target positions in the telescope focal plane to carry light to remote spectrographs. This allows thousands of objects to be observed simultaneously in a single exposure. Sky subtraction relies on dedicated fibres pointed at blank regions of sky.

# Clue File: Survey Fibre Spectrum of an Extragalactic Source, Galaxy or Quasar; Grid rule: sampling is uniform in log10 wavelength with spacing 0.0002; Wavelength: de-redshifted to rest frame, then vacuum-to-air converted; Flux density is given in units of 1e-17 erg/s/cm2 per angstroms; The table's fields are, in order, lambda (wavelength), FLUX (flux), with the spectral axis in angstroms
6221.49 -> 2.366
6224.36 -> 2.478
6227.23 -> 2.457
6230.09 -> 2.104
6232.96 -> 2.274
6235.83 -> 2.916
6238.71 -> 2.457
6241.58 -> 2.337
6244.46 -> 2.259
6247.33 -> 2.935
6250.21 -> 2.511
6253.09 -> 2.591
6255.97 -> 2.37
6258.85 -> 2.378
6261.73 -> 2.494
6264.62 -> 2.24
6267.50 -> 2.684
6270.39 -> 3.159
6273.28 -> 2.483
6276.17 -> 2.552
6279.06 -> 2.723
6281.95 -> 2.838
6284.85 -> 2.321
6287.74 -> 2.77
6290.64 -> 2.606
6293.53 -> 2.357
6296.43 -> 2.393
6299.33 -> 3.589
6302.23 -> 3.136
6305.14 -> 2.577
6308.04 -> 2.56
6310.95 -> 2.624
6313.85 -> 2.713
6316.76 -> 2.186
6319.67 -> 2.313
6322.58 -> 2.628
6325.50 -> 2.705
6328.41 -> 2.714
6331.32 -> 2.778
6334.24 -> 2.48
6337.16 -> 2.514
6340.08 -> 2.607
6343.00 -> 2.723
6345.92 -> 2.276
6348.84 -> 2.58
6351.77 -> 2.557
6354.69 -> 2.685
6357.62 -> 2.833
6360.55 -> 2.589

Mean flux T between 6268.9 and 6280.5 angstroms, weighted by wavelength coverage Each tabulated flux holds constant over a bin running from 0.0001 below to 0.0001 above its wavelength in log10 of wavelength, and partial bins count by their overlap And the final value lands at 2.73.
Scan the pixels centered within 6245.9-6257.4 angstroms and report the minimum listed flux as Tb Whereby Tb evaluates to 2.37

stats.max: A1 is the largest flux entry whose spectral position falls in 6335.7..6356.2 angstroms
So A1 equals 2.723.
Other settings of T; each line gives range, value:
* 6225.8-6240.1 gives 2.44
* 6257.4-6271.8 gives 2.59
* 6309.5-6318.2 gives 2.51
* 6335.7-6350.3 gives 2.54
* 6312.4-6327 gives 2.51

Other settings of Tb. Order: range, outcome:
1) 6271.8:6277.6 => 2.483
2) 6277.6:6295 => 2.321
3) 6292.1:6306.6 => 2.357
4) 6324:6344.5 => 2.48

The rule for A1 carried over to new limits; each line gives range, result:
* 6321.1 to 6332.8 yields 2.778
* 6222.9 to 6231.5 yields 2.478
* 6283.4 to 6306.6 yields 3.589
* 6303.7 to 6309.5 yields 2.577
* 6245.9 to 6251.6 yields 2.935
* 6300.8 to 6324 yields 3.136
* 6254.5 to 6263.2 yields 2.494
